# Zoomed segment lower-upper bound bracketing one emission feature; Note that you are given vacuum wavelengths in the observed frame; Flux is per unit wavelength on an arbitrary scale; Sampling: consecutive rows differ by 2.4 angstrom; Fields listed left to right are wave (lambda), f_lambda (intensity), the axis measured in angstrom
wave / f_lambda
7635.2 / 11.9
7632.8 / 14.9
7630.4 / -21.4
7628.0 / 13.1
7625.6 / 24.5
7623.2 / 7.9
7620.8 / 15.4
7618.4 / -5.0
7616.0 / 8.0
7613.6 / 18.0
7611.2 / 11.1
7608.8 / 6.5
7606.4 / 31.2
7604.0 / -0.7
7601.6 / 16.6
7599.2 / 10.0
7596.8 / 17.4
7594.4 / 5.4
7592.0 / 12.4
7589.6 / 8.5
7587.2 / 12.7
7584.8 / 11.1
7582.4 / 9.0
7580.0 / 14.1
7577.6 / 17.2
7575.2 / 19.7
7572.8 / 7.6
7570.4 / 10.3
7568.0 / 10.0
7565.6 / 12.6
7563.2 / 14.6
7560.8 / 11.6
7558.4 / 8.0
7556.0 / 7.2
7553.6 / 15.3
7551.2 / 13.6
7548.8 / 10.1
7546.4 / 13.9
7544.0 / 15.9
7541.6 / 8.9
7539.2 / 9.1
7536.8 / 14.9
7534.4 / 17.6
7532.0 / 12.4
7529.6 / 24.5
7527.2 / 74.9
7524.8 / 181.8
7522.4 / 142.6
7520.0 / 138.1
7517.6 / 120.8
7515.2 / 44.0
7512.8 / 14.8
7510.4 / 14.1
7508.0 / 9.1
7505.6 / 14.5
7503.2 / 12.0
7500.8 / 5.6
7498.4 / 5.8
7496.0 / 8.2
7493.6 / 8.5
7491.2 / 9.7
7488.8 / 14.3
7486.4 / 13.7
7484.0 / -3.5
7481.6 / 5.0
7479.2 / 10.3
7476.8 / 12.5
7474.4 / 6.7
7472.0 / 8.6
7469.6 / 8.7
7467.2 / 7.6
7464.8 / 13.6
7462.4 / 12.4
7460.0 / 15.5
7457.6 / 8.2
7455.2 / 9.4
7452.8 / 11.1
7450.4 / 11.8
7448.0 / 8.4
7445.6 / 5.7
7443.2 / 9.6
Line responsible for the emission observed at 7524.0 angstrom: [O II]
